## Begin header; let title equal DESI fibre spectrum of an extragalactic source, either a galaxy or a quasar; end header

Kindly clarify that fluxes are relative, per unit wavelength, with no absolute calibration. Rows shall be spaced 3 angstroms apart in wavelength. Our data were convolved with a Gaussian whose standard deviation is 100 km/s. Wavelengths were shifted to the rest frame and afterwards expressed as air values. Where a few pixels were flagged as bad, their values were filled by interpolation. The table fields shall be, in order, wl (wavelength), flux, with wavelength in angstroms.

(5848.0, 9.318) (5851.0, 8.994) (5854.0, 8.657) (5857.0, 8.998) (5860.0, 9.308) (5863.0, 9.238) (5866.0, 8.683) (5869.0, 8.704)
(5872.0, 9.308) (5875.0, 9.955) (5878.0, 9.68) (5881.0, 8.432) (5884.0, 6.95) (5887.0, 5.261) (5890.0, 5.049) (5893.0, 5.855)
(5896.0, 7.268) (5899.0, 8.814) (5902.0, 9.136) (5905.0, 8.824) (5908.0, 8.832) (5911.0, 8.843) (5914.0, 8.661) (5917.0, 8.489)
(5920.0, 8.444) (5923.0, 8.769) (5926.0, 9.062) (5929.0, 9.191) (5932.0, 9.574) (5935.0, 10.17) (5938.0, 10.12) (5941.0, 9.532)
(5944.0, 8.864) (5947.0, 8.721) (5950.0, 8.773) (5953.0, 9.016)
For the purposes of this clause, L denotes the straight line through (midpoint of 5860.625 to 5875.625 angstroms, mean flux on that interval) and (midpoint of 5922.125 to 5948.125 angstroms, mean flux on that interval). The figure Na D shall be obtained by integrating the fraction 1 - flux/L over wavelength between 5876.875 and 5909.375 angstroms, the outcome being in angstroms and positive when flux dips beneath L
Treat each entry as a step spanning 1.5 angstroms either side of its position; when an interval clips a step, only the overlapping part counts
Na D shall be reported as 5.7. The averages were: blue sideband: 9.14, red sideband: 9.36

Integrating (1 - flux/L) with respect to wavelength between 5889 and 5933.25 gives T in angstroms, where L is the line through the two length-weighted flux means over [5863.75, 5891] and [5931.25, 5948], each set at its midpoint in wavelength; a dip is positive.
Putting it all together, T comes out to 2.7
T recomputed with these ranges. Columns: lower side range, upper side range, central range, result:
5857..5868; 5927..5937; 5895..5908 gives 1.09 angstroms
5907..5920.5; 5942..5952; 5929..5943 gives -1.54 angstroms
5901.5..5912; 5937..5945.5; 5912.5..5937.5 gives 0.31 angstroms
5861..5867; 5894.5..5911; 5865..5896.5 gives 3.95 angstroms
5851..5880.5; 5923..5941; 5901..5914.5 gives 0.76 angstroms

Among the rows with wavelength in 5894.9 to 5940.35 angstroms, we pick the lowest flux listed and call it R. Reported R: 7.268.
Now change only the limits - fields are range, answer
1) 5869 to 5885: 6.95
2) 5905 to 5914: 8.661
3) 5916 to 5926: 8.444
